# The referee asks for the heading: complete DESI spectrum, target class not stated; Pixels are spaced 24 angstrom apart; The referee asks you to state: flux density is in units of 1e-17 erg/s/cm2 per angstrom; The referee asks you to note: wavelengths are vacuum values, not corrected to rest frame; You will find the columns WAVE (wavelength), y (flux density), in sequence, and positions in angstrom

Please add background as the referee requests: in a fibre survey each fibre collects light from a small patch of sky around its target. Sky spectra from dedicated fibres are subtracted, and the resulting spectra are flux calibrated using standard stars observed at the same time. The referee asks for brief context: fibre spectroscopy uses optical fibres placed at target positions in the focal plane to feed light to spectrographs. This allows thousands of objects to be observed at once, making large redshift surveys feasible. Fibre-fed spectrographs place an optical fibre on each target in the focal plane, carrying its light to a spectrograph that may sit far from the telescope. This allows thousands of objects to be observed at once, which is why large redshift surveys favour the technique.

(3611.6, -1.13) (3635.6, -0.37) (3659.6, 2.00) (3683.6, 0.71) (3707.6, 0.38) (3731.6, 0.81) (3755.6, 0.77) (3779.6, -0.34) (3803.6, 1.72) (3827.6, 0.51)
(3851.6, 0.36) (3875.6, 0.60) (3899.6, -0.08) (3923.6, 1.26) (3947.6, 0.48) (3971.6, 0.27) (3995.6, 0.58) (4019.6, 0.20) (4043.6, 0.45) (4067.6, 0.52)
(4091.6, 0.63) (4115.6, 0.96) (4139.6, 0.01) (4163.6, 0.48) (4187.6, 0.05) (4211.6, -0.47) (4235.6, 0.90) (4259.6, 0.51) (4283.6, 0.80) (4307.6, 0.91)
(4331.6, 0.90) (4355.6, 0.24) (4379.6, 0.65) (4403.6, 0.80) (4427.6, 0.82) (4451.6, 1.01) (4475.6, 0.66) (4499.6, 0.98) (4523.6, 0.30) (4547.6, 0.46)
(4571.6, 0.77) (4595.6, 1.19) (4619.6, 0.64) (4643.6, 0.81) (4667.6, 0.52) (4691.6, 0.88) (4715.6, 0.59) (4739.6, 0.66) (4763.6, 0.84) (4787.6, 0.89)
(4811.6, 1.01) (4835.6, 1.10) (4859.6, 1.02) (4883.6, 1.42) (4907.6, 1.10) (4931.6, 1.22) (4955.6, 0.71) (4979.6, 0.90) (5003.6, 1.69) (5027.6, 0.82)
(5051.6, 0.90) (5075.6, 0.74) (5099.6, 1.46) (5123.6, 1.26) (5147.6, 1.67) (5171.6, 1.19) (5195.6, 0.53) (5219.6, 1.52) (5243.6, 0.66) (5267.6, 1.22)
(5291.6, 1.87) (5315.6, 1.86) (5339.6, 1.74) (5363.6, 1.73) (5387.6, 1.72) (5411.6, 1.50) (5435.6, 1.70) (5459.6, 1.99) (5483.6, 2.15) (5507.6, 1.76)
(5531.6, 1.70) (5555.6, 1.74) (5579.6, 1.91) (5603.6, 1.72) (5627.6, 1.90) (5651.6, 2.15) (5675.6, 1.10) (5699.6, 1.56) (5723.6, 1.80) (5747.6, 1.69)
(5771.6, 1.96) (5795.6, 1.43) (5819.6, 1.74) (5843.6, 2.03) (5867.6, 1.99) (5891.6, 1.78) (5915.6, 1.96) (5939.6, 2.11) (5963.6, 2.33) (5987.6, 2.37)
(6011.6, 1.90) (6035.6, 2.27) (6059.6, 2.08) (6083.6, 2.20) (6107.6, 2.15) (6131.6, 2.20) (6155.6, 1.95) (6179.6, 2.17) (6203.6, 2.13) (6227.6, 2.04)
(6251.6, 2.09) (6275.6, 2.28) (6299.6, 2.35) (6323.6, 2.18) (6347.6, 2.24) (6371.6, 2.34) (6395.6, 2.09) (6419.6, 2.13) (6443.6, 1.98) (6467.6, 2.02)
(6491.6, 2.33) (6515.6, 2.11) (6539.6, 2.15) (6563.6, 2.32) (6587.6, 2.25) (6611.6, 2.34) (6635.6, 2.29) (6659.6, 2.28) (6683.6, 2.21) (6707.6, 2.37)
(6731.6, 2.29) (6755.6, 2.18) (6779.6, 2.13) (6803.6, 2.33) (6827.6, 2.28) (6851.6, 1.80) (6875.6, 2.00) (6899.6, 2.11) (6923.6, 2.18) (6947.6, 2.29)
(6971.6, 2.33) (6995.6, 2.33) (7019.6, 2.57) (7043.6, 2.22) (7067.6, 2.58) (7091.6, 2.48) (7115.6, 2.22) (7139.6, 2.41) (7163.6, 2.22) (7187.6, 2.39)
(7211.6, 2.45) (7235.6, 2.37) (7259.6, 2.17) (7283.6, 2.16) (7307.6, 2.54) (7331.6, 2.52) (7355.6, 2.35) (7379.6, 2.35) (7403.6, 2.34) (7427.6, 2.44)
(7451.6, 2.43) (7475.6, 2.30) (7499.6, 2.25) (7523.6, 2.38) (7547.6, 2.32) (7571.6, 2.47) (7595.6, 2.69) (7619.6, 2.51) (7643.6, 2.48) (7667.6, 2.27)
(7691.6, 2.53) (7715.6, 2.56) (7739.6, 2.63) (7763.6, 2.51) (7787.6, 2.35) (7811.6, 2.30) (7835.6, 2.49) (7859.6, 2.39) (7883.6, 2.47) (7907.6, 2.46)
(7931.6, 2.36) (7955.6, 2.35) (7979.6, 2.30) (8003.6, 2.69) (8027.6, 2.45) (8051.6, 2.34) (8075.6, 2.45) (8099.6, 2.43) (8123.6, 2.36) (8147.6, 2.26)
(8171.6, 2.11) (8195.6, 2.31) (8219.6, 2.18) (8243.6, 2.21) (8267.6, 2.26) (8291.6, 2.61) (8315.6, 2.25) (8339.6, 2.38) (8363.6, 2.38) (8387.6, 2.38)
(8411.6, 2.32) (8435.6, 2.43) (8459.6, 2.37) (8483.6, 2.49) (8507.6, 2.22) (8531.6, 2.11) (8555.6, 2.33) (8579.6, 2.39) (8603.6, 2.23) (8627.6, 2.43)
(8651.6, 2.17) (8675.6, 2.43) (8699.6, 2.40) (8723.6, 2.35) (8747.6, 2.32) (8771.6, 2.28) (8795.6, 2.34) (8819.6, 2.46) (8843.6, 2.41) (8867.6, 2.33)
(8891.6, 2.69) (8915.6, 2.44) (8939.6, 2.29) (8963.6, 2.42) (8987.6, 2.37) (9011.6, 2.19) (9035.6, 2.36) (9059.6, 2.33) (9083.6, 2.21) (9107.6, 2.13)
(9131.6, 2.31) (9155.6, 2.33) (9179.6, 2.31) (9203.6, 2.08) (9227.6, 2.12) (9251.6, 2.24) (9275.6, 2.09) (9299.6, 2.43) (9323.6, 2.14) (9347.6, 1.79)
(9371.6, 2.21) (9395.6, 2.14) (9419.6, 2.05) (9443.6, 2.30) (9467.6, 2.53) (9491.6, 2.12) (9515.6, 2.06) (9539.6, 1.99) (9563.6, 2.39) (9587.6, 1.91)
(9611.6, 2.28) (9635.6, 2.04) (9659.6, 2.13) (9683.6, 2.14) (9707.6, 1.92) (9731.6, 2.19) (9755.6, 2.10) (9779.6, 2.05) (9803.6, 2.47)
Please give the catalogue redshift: 0.323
